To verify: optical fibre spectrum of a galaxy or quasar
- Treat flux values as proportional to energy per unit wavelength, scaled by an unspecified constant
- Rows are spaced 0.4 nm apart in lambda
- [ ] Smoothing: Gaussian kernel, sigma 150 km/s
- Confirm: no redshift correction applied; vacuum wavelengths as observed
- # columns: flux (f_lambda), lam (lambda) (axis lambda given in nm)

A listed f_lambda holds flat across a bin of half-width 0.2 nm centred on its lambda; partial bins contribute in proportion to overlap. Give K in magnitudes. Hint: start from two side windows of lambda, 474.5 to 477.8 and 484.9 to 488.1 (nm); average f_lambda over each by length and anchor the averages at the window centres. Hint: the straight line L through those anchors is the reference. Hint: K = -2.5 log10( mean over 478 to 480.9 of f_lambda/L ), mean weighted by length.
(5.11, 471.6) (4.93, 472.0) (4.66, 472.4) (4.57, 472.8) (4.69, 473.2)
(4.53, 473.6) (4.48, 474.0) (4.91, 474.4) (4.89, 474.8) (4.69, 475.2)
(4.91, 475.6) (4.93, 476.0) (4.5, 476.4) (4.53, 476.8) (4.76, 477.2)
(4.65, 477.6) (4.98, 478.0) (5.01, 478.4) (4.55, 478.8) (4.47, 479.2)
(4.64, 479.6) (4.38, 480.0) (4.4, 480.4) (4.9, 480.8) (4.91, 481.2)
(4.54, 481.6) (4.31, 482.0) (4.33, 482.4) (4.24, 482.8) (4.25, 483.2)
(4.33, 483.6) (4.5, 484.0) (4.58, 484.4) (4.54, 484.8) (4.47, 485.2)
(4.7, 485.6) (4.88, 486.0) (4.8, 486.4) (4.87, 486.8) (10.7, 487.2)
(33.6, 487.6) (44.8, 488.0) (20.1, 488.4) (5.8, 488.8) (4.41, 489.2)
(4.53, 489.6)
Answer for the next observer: 0.48 mag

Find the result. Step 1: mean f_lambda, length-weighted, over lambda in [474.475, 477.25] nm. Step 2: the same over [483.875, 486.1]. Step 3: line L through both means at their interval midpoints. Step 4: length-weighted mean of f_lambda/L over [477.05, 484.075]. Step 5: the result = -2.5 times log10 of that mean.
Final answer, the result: 0.03 mag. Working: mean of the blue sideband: 4.75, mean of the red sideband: 4.6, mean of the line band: 4.56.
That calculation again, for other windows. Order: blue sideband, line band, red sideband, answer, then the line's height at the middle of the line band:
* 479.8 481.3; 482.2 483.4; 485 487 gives 0.10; 4.68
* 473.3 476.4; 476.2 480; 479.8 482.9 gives -0.01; 4.63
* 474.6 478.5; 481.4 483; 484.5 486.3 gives 0.08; 4.7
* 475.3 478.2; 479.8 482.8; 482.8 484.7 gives 0.00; 4.52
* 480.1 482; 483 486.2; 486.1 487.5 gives 0.48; 7.06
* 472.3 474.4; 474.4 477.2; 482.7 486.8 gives -0.04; 4.6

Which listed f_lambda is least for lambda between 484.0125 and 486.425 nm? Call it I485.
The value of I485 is 4.47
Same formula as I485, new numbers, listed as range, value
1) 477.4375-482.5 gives 4.31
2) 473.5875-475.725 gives 4.48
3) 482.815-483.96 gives 4.25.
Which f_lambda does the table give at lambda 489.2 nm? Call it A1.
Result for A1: 4.41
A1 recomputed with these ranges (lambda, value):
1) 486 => 4.88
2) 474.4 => 4.91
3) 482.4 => 4.33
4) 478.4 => 5.01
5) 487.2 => 10.7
